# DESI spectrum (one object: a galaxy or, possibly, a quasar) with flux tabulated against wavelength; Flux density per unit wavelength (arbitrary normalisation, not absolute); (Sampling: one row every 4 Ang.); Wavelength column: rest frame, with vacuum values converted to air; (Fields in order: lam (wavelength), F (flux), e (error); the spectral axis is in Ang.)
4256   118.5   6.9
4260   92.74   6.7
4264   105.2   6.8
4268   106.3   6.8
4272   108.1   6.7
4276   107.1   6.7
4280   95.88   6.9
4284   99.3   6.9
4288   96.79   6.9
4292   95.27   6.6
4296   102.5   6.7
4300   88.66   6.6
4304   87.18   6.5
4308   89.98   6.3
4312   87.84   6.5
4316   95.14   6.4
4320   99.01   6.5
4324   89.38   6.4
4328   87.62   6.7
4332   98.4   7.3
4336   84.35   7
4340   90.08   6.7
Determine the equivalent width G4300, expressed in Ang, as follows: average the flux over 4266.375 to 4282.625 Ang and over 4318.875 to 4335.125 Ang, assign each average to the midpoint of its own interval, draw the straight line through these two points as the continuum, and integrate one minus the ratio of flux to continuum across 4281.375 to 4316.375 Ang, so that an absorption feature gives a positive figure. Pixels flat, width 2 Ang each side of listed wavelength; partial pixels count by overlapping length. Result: 1.8 Ang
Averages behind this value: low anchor 104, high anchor 92.7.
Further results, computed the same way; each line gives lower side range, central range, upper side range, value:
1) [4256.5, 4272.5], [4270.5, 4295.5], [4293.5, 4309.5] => -0.6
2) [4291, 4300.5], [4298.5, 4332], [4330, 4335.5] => 1.5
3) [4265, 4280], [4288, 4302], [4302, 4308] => -0.3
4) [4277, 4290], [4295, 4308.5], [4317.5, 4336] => 0.6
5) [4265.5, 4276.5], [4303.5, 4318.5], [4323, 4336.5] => 0.8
